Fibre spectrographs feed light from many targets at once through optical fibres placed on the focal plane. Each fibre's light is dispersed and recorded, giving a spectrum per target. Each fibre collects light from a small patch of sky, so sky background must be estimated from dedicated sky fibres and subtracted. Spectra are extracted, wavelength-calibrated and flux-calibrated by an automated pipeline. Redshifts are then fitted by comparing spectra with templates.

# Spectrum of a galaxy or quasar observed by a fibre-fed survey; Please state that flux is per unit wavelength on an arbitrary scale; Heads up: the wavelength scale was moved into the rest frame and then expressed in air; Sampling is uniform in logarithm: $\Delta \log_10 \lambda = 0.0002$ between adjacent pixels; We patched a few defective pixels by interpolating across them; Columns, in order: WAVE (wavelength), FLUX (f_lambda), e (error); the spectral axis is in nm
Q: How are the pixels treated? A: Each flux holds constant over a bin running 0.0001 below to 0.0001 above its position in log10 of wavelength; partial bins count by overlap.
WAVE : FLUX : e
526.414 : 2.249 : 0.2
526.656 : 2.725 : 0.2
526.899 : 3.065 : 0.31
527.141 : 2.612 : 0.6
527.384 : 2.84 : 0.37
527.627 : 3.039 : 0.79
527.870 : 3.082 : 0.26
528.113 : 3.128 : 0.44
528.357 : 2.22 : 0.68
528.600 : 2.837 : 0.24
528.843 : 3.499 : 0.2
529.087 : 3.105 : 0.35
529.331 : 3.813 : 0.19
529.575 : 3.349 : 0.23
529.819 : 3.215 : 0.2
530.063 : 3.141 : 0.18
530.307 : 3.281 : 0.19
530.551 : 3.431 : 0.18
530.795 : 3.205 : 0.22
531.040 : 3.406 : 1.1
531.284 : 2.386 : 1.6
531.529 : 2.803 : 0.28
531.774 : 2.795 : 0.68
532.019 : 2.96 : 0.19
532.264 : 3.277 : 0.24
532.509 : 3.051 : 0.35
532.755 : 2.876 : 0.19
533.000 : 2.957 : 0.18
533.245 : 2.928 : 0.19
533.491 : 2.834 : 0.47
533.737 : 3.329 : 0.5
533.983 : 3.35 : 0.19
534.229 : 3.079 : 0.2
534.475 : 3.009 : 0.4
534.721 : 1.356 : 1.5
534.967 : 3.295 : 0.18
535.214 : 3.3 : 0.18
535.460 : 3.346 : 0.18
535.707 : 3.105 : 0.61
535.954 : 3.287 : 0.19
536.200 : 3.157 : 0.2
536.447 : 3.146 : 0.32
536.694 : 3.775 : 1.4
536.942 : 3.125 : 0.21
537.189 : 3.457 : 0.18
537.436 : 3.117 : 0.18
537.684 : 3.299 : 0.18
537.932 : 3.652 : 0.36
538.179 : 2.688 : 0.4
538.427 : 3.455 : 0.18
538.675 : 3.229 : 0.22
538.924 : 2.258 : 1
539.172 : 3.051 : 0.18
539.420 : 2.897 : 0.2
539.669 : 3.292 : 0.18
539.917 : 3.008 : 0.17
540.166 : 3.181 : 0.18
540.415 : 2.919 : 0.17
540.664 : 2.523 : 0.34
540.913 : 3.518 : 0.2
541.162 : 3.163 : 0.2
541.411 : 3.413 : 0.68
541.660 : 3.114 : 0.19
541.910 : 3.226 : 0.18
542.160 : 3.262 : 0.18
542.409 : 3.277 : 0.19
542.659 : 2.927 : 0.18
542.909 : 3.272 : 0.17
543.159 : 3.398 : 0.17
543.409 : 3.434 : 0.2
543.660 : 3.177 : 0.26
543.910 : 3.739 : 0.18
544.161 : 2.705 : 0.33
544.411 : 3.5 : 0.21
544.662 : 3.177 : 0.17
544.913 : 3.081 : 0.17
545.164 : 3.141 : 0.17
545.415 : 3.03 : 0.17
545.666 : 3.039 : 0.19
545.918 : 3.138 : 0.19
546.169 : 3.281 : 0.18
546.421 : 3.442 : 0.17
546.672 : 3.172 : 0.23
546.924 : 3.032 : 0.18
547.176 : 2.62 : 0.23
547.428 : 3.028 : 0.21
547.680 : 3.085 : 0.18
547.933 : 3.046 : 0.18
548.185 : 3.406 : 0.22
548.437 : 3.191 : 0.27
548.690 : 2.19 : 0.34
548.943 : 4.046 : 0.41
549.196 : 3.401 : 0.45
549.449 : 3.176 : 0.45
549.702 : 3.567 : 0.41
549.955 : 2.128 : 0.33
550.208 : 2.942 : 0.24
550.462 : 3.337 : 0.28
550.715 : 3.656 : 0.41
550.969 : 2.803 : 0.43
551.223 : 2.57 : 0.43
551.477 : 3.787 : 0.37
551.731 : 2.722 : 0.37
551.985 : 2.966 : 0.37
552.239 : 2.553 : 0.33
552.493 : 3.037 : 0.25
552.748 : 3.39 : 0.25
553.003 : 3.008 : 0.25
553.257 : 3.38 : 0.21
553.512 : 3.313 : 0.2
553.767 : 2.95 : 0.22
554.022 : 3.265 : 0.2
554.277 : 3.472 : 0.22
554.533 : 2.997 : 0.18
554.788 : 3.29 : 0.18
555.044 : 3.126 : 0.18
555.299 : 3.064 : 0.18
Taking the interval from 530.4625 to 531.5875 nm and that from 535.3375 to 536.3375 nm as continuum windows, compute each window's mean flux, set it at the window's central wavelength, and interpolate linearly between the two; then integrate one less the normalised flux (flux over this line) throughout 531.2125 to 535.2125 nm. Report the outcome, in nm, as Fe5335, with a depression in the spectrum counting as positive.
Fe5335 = 0.28 nm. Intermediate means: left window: 3.05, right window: 3.22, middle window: 2.91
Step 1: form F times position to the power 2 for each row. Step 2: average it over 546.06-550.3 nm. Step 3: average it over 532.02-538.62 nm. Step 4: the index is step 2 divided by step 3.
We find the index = 1.04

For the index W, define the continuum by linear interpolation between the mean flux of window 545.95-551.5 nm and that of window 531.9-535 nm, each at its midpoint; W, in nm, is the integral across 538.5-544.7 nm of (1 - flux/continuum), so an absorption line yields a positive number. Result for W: -0.23 nm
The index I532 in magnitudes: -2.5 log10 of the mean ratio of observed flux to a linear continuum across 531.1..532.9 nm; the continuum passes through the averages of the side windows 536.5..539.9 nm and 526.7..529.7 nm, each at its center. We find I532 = 0.07 mag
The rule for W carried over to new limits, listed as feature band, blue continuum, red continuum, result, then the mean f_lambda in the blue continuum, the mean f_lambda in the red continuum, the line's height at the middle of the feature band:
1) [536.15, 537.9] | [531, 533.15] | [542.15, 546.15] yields -0.160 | 2.93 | 3.21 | 3.04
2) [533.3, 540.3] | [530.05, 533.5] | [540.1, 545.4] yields -0.013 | 3.02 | 3.19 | 3.1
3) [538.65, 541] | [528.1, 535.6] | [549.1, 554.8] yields 0.081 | 3.05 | 3.11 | 3.07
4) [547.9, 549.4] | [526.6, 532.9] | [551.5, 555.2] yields -0.054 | 3.05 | 3.12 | 3.11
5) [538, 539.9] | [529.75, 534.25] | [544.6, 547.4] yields 0.050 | 3.07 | 3.1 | 3.08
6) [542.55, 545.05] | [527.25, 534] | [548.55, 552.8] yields -0.141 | 3.07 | 3.07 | 3.07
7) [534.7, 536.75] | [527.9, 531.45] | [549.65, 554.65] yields -0.016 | 3.14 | 3.09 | 3.12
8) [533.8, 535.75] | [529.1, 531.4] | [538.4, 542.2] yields 0.113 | 3.24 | 3.08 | 3.17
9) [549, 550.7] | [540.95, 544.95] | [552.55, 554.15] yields 0.030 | 3.25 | 3.21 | 3.22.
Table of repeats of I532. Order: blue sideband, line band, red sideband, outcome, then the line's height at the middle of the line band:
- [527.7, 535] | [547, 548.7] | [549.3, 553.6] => 0.028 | 3.07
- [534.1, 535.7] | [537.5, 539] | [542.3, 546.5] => -0.036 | 3.02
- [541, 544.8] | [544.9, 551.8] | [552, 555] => 0.029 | 3.2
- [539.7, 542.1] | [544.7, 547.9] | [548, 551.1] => 0.018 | 3.14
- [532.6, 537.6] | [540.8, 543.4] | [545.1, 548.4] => -0.054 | 3.11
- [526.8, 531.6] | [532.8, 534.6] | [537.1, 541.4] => 0.010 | 3.09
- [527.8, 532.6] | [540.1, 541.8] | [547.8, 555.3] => -0.002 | 3.11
